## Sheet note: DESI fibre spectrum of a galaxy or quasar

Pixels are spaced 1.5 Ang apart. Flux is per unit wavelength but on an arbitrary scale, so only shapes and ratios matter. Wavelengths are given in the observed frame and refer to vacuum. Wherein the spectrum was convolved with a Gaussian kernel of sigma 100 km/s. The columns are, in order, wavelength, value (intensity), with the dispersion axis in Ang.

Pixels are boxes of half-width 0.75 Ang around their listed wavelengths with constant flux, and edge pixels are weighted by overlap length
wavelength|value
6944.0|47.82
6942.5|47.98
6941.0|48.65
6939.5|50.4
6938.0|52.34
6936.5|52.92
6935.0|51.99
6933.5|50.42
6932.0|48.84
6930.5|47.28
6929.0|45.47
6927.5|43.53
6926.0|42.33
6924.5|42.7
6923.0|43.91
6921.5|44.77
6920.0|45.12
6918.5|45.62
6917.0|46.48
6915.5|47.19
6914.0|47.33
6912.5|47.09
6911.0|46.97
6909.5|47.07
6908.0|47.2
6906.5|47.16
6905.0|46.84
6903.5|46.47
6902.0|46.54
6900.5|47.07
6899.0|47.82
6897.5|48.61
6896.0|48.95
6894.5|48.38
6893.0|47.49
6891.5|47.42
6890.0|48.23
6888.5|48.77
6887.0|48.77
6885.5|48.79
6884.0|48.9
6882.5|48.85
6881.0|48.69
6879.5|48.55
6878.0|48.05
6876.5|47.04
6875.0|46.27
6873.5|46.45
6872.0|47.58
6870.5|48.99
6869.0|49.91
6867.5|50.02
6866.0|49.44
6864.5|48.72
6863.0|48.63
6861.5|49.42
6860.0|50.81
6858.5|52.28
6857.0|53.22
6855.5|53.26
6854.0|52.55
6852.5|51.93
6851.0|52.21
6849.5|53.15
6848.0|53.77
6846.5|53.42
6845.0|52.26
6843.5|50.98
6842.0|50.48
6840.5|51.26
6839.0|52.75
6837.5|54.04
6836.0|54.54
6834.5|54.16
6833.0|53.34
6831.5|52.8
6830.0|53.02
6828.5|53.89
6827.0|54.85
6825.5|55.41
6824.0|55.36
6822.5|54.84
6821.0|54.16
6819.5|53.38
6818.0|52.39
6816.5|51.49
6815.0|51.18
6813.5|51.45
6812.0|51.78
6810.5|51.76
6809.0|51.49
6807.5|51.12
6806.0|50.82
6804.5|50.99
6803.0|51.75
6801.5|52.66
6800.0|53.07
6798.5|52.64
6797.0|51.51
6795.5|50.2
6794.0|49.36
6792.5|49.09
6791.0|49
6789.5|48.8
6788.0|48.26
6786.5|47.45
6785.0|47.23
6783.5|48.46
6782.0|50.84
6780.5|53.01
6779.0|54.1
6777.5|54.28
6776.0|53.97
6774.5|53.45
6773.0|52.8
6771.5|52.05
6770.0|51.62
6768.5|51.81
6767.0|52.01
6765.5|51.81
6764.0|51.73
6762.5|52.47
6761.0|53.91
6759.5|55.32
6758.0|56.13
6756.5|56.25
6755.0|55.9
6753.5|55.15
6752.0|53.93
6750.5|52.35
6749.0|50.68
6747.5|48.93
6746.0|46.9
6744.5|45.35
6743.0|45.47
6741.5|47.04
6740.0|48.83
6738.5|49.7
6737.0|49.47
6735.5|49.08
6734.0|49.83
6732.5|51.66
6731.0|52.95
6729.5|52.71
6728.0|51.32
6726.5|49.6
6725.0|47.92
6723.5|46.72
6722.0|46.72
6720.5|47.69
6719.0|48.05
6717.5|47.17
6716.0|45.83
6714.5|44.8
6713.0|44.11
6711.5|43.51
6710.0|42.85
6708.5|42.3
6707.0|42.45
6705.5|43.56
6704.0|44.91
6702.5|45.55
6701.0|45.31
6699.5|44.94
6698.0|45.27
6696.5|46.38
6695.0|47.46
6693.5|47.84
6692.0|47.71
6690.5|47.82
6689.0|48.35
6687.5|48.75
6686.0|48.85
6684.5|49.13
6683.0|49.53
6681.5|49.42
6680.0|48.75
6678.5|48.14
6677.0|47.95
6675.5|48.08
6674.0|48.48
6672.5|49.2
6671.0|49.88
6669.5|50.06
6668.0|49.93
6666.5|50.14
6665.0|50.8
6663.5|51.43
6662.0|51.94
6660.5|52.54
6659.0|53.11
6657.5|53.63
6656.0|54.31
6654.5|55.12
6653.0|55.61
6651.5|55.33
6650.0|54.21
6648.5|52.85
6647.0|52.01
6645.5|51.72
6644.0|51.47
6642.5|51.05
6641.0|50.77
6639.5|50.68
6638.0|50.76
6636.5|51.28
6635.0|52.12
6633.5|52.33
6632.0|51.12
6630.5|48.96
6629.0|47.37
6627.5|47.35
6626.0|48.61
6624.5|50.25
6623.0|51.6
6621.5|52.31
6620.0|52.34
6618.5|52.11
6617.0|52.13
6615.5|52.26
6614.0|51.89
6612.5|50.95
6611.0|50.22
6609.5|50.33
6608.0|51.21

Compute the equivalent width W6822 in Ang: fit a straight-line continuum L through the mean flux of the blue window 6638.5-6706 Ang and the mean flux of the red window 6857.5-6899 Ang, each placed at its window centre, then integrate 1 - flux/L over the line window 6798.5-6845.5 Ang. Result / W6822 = -3.6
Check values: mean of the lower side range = 49.8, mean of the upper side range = 48.7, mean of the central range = 52.7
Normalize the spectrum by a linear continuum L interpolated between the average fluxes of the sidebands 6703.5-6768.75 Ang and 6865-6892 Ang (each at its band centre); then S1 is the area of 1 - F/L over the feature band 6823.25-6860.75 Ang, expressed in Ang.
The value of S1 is -3.4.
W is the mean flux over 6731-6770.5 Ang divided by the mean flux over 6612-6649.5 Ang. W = 1.00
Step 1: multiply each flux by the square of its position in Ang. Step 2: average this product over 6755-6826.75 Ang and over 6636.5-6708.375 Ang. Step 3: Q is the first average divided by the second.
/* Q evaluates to 1.09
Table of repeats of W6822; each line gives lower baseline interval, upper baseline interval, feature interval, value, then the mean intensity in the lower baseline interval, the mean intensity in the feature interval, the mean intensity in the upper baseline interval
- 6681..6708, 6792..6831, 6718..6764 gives -1.5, 46.8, 50.6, 52.3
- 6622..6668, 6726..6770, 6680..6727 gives 4.6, 51.7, 46.5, 51.3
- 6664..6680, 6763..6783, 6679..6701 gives 0.9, 49.3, 47.8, 52.5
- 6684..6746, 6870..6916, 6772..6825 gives -4.6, 47.2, 51.6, 47.7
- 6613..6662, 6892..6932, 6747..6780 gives -2.6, 51.8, 53.2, 46.4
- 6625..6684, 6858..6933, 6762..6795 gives -1.3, 51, 51.1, 47.5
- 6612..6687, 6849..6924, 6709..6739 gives 1.3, 51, 48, 48.4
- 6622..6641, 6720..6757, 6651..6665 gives -0.9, 50.3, 53.5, 50.1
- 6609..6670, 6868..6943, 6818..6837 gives -2.1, 51.6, 54.1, 47.6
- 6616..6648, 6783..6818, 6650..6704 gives 1.3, 50.9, 49.6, 50.6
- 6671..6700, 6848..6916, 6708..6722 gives 0.8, 48.1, 45.3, 48.8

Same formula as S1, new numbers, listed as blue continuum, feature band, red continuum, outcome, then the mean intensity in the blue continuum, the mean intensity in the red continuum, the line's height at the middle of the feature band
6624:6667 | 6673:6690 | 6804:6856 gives 1.06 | 51.7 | 52.8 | 51.9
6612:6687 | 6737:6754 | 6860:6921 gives 0.12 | 51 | 47.8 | 49.8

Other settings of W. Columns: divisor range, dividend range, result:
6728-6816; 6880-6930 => 0.91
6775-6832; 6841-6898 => 0.96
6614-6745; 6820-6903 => 1.03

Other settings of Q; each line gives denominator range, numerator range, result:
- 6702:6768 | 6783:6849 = 1.08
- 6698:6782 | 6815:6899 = 1.06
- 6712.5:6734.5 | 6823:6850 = 1.14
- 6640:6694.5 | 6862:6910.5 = 1.01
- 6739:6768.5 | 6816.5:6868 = 1.05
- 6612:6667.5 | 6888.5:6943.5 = 0.99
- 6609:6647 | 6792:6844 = 1.09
